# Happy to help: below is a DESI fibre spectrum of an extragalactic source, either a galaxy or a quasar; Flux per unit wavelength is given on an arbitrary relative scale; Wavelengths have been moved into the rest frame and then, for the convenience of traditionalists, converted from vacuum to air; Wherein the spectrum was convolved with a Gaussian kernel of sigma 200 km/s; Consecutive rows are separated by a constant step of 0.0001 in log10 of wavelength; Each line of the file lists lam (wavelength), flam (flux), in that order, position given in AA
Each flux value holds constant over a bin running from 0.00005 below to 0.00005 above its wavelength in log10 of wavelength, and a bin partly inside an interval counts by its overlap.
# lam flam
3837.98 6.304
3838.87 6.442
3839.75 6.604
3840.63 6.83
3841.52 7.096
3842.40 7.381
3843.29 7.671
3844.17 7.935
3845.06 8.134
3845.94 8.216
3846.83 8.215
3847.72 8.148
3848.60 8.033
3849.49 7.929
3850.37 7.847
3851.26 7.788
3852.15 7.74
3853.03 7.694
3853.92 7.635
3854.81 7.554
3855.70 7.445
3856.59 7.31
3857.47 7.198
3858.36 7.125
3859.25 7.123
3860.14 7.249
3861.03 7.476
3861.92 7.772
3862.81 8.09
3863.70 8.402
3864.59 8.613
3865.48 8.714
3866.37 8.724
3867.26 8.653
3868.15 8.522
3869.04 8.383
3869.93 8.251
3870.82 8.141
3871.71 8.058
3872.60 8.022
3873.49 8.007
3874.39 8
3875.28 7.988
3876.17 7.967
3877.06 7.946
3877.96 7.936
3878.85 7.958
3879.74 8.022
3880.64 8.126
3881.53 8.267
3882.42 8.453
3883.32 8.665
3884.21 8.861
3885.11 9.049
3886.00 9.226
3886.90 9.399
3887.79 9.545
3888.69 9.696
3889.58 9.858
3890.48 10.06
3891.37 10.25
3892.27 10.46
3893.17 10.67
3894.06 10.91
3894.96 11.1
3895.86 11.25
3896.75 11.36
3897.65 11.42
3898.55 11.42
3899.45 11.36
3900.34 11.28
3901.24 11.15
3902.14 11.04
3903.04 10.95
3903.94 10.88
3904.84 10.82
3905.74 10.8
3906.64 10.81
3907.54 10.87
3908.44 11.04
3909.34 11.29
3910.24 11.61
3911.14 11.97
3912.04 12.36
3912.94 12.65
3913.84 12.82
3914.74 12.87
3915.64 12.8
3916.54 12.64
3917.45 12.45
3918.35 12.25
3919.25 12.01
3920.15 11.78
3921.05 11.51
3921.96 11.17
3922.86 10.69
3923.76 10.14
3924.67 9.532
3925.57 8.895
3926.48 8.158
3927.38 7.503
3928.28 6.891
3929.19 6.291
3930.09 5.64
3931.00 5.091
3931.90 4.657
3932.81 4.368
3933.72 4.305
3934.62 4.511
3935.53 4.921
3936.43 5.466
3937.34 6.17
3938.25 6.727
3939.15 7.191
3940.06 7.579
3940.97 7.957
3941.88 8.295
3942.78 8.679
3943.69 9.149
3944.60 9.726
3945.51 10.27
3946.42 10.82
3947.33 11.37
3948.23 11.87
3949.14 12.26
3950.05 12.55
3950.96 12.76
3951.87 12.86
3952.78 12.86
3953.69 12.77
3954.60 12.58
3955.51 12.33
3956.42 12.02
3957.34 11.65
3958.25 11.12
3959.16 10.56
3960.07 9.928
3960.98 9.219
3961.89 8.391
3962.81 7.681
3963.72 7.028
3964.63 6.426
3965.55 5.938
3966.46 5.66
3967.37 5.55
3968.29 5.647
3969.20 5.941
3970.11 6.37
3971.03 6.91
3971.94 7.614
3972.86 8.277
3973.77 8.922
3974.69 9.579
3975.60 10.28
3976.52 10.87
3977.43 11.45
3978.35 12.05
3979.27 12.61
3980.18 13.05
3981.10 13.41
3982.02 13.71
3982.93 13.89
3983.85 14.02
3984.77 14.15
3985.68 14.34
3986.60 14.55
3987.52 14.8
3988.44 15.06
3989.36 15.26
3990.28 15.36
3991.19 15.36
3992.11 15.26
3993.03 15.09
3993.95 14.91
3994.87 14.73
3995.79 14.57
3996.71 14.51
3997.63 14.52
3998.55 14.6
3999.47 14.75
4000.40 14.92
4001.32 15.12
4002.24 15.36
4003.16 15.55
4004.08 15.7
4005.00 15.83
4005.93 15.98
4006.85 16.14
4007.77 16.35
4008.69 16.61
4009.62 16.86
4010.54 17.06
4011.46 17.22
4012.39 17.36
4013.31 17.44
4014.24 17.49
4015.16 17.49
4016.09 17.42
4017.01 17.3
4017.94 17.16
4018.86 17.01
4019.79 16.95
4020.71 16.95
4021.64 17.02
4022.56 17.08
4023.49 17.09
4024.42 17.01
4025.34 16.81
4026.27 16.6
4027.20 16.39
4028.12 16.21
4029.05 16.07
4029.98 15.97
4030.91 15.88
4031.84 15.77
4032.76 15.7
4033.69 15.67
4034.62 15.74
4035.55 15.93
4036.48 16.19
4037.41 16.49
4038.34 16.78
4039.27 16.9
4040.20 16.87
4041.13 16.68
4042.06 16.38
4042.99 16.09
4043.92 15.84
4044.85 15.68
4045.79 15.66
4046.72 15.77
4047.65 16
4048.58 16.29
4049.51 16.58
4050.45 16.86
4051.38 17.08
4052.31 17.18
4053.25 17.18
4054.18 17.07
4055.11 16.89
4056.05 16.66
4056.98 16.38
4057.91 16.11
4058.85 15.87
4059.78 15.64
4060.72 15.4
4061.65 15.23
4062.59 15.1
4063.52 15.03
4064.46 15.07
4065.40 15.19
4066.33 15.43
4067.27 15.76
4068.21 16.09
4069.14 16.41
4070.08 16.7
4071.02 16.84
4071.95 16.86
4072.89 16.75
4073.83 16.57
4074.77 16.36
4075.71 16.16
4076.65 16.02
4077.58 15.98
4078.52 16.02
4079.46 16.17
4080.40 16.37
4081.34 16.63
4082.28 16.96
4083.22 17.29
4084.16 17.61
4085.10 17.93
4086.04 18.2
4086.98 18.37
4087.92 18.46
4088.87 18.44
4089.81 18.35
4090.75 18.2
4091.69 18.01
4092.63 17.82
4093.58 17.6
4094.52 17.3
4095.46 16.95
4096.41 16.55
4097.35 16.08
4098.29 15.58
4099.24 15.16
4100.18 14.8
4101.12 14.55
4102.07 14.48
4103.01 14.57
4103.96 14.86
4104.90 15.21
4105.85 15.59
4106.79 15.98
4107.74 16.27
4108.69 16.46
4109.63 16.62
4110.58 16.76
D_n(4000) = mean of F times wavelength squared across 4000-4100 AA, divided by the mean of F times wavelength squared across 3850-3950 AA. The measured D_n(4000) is 1.94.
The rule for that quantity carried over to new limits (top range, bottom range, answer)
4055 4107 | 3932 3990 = 1.75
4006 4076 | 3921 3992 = 1.75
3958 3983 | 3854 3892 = 1.15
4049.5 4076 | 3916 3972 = 1.93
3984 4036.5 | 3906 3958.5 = 1.68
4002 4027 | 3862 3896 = 2.03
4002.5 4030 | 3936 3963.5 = 1.72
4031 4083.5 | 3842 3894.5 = 2.13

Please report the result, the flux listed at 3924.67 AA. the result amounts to 9.532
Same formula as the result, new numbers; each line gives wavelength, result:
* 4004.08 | 15.7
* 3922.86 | 10.69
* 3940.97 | 7.957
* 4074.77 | 16.36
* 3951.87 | 12.86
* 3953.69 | 12.77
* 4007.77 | 16.35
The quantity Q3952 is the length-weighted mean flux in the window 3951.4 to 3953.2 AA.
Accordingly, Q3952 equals 12.9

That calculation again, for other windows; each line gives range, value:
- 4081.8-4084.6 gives 17.3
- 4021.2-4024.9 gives 17.1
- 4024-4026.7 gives 16.8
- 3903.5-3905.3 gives 10.8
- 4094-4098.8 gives 16.5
